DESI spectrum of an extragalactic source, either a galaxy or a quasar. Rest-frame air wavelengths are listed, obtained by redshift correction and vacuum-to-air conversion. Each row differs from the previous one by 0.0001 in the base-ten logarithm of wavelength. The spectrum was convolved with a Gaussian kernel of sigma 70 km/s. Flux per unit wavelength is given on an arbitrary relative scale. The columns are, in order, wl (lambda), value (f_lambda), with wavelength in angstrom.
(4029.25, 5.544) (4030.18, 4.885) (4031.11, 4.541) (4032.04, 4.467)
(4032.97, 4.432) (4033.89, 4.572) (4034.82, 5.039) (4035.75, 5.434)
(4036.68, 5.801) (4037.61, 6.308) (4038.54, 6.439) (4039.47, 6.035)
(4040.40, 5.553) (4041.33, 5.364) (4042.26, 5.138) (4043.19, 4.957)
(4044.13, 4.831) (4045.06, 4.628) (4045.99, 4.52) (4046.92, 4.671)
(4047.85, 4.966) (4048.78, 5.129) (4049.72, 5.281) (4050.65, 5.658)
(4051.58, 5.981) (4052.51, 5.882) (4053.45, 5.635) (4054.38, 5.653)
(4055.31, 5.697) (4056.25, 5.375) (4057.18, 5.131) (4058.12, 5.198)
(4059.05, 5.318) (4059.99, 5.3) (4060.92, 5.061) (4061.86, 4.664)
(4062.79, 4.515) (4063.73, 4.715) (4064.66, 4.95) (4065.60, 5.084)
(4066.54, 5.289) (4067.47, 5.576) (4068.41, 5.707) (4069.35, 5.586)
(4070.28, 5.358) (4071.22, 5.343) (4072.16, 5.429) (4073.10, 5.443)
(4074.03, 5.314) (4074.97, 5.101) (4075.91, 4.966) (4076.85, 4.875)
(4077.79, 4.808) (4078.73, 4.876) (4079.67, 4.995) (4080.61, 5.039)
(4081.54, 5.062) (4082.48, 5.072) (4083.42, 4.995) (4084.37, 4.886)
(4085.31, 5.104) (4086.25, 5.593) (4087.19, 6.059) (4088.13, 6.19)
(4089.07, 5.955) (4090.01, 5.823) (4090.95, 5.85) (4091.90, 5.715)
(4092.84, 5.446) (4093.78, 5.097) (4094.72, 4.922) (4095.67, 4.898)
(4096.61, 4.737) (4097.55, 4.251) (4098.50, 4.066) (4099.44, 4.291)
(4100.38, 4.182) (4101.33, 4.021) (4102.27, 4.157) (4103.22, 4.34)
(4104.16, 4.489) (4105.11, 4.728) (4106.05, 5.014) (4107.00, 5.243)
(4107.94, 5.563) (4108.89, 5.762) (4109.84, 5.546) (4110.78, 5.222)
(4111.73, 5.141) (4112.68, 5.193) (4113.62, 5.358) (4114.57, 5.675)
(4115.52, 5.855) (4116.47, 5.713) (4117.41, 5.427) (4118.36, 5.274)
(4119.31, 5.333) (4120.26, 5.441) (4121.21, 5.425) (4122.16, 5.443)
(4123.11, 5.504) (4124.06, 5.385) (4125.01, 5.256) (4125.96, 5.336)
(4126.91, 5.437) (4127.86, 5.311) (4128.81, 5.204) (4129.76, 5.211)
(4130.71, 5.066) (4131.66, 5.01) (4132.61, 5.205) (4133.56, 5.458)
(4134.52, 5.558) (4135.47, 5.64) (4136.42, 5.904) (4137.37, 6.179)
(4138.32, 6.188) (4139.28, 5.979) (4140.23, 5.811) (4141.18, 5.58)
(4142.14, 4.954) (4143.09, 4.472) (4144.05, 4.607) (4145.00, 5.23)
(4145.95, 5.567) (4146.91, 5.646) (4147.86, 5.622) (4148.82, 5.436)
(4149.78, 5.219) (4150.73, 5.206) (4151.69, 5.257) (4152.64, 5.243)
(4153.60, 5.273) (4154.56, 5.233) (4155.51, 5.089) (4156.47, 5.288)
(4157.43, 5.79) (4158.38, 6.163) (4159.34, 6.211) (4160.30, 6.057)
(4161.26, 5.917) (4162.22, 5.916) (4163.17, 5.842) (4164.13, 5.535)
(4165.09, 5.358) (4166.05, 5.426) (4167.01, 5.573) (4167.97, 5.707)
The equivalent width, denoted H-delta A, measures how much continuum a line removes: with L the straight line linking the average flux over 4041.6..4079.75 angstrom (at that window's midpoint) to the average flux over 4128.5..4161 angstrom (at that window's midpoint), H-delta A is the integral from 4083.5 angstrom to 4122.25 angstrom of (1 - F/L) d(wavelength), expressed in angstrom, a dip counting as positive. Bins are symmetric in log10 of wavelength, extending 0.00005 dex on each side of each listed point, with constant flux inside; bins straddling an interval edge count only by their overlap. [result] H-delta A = 1.1 angstrom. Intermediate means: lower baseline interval 5.19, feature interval 5.18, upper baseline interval 5.46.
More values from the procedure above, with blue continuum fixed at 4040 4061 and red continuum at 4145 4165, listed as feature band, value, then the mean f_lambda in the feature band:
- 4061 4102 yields 1.86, 5.11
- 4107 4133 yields 0.39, 5.38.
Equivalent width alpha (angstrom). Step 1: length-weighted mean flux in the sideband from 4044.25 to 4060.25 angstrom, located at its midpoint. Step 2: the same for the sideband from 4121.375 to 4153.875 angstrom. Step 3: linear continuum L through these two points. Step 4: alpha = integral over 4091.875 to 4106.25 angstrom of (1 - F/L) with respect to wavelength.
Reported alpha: 2.0 angstrom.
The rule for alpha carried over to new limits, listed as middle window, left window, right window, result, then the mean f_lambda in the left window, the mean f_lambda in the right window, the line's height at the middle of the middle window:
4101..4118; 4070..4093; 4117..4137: 0.7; 5.33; 5.38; 5.36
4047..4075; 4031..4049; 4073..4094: -0.4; 5.15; 5.32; 5.23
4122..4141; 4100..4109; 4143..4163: -1.4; 4.71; 5.48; 5.14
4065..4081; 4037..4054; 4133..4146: 0.6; 5.39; 5.51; 5.43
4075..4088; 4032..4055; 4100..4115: 0.0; 5.31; 4.98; 5.12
